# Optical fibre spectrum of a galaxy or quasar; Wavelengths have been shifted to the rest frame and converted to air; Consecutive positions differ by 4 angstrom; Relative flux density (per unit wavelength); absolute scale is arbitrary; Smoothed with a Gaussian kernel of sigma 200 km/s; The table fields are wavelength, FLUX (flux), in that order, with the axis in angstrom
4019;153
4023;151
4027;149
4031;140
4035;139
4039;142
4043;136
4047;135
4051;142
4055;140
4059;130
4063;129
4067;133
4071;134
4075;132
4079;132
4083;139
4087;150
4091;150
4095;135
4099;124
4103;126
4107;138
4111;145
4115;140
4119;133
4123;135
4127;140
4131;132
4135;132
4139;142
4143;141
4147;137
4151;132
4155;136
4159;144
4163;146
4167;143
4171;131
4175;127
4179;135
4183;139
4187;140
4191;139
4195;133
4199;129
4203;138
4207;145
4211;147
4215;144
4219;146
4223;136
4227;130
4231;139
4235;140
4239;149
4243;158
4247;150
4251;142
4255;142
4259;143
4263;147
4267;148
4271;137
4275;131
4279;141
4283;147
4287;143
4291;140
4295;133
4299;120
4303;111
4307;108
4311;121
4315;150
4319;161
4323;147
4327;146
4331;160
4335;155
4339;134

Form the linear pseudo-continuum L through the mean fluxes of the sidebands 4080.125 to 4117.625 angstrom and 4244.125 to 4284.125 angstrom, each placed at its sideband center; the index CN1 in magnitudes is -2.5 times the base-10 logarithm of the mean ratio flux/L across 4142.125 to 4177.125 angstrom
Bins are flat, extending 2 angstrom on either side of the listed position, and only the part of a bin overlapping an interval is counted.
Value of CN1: 0.02 mag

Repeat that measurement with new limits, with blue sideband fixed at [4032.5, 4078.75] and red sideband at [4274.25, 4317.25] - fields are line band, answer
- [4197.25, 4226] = -0.06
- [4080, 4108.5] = -0.02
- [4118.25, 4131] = -0.01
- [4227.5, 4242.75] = -0.08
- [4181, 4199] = -0.03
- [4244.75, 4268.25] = -0.10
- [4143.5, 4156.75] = -0.01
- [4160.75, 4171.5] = -0.06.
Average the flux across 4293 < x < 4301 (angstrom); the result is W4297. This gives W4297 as 126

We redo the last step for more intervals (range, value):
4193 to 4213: 138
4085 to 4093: 150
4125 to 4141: 136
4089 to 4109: 135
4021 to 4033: 147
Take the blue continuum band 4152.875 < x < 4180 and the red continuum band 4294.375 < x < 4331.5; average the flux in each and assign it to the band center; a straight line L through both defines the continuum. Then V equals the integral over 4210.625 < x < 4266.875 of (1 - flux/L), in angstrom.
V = -3.17 angstrom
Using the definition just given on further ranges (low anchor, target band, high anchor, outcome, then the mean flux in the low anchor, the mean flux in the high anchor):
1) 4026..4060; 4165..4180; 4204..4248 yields 0.9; 139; 144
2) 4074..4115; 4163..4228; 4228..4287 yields 1.5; 137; 144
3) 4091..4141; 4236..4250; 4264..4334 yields -1.3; 136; 138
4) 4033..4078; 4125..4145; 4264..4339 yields -0.1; 136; 139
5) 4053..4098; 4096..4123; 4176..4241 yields 0.5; 136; 139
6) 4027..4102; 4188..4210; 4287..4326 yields -0.4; 137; 133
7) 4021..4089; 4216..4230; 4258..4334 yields 0.1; 138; 139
